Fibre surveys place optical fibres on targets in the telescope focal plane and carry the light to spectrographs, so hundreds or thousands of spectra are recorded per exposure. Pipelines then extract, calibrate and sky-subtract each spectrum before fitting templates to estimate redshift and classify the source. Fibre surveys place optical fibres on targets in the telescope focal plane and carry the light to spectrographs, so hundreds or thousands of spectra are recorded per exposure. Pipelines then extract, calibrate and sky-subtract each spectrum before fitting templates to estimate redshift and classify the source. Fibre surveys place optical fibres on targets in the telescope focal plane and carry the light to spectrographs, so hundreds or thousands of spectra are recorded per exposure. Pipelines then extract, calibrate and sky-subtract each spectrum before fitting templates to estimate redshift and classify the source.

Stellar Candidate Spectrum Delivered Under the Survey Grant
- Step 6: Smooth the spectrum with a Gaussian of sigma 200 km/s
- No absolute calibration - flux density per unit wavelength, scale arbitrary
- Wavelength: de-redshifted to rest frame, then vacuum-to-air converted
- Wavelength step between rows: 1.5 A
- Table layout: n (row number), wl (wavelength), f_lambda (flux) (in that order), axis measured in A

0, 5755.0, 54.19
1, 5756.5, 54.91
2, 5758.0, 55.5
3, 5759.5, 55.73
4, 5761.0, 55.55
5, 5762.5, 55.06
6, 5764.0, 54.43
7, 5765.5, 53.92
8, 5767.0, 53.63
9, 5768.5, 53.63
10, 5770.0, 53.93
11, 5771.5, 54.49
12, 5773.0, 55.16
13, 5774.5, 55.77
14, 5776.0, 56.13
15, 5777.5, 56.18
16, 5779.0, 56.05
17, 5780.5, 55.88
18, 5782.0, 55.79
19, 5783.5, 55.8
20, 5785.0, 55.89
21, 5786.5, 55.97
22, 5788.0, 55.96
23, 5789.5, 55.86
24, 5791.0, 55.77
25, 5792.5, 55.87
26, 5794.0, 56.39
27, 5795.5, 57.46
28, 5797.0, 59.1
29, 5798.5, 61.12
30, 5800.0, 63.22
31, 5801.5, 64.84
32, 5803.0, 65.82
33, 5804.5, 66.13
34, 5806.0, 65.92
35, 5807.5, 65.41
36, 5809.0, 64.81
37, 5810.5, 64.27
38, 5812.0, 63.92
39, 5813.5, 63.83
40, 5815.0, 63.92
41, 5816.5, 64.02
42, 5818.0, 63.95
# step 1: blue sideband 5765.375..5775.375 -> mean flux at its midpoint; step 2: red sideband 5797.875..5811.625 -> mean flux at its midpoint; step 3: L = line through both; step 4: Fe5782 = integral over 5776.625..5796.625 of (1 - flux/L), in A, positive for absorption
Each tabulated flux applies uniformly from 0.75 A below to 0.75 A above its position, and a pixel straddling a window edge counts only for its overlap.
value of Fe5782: 1.0 A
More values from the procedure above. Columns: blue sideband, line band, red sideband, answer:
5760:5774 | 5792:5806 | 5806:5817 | 0.05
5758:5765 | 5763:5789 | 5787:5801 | 0.55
